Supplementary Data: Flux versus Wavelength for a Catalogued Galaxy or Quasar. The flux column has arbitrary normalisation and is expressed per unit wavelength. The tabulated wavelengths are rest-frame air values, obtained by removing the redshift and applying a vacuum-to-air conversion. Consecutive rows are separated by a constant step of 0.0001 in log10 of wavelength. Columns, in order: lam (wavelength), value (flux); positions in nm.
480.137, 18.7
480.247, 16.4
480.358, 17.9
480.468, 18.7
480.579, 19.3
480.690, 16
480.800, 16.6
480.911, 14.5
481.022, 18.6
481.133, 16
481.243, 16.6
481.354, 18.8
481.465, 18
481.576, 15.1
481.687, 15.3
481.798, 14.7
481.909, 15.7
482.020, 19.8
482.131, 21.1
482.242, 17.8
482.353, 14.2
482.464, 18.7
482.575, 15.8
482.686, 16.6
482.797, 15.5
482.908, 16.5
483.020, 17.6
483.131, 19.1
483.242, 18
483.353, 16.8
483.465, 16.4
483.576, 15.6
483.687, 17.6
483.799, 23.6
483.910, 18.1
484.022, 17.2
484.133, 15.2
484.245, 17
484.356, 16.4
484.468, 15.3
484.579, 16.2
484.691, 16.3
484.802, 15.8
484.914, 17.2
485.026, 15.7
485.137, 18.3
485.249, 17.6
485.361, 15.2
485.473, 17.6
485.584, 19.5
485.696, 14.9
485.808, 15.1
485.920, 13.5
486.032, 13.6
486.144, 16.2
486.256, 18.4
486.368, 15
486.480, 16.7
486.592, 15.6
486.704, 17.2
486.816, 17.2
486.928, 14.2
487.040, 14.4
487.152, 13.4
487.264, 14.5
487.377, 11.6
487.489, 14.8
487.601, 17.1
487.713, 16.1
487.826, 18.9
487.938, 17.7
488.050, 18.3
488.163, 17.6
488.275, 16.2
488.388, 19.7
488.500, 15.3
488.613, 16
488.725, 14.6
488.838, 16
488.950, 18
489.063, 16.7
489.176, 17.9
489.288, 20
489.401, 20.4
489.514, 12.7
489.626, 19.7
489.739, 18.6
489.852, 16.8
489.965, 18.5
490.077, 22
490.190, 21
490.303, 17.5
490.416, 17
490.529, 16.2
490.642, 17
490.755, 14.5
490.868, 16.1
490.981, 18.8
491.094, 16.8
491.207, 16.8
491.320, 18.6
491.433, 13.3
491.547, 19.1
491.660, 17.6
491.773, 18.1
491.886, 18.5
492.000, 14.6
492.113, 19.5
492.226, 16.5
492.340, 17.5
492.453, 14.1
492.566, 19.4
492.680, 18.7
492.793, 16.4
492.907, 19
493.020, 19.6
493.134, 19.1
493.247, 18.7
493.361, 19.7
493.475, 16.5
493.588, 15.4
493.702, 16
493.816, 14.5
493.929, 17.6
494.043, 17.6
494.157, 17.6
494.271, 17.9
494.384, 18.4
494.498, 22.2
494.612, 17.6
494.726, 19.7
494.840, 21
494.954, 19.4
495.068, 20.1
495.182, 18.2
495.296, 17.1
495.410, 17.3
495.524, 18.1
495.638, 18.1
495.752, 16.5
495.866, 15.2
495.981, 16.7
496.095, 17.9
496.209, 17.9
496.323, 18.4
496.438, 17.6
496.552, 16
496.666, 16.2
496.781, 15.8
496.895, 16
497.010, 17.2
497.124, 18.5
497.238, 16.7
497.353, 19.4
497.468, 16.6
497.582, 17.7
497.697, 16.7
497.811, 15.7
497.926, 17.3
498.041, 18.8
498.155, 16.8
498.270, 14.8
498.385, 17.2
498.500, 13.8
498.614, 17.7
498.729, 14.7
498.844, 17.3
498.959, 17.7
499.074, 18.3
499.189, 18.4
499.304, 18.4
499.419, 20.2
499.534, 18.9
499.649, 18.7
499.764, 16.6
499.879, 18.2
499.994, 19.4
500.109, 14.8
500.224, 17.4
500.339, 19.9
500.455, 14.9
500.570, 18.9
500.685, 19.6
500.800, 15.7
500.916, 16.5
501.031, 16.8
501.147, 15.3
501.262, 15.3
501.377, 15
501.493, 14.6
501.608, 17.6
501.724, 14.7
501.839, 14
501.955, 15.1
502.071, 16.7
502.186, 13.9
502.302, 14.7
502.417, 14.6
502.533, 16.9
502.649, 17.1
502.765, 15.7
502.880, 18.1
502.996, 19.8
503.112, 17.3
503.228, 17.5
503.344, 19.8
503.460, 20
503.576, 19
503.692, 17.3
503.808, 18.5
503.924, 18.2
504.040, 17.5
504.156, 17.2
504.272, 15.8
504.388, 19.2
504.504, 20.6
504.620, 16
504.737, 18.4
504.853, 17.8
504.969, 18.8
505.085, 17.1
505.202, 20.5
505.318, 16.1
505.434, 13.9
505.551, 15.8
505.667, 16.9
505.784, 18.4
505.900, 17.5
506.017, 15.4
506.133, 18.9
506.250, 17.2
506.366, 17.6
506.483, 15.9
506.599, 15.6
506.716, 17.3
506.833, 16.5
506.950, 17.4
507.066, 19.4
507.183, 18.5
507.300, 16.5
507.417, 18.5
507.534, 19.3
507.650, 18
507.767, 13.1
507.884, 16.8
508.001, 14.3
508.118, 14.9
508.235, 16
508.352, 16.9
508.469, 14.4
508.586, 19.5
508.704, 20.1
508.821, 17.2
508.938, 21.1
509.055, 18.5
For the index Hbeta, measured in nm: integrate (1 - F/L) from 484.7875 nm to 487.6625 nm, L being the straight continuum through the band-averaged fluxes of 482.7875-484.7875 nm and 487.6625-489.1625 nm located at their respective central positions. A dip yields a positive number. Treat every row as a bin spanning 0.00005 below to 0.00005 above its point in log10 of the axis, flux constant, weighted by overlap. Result 0.22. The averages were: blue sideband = 17.1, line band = 15.8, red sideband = 17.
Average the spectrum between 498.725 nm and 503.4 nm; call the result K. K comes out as 17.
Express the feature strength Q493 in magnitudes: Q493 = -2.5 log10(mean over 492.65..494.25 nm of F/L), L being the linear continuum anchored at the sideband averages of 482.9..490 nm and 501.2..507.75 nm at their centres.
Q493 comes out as -0.05 mag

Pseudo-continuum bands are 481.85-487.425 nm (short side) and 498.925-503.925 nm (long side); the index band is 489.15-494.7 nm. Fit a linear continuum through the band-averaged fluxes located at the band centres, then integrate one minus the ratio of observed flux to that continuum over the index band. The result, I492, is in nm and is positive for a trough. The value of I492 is -0.30 nm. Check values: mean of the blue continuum 16.5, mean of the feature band 17.7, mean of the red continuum 17.2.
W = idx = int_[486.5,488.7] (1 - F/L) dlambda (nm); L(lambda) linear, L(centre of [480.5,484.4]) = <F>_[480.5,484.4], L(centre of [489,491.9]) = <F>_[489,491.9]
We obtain 0.178 nm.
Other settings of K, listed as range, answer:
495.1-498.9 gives 17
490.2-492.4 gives 17.1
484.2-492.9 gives 16.8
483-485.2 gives 17.2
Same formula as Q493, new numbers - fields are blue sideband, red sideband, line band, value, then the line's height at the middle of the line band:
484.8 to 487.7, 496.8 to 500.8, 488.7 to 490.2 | -0.12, 16.2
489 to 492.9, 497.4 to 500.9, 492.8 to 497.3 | -0.02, 17.5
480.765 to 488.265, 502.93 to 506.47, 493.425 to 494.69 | -0.02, 17.1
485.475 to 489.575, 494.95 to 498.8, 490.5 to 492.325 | -0.03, 16.6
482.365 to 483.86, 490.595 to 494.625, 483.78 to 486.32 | 0.05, 17.4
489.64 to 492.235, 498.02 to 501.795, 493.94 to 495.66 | -0.08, 17.4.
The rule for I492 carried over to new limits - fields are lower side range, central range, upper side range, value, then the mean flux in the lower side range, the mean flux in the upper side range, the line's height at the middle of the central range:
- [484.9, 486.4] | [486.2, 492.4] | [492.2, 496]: 0.003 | 16.3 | 17.9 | 17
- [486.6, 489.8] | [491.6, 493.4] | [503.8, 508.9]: -0.126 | 16.6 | 17.3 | 16.7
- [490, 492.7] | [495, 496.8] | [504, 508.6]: -0.001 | 17.5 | 17.1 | 17.4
